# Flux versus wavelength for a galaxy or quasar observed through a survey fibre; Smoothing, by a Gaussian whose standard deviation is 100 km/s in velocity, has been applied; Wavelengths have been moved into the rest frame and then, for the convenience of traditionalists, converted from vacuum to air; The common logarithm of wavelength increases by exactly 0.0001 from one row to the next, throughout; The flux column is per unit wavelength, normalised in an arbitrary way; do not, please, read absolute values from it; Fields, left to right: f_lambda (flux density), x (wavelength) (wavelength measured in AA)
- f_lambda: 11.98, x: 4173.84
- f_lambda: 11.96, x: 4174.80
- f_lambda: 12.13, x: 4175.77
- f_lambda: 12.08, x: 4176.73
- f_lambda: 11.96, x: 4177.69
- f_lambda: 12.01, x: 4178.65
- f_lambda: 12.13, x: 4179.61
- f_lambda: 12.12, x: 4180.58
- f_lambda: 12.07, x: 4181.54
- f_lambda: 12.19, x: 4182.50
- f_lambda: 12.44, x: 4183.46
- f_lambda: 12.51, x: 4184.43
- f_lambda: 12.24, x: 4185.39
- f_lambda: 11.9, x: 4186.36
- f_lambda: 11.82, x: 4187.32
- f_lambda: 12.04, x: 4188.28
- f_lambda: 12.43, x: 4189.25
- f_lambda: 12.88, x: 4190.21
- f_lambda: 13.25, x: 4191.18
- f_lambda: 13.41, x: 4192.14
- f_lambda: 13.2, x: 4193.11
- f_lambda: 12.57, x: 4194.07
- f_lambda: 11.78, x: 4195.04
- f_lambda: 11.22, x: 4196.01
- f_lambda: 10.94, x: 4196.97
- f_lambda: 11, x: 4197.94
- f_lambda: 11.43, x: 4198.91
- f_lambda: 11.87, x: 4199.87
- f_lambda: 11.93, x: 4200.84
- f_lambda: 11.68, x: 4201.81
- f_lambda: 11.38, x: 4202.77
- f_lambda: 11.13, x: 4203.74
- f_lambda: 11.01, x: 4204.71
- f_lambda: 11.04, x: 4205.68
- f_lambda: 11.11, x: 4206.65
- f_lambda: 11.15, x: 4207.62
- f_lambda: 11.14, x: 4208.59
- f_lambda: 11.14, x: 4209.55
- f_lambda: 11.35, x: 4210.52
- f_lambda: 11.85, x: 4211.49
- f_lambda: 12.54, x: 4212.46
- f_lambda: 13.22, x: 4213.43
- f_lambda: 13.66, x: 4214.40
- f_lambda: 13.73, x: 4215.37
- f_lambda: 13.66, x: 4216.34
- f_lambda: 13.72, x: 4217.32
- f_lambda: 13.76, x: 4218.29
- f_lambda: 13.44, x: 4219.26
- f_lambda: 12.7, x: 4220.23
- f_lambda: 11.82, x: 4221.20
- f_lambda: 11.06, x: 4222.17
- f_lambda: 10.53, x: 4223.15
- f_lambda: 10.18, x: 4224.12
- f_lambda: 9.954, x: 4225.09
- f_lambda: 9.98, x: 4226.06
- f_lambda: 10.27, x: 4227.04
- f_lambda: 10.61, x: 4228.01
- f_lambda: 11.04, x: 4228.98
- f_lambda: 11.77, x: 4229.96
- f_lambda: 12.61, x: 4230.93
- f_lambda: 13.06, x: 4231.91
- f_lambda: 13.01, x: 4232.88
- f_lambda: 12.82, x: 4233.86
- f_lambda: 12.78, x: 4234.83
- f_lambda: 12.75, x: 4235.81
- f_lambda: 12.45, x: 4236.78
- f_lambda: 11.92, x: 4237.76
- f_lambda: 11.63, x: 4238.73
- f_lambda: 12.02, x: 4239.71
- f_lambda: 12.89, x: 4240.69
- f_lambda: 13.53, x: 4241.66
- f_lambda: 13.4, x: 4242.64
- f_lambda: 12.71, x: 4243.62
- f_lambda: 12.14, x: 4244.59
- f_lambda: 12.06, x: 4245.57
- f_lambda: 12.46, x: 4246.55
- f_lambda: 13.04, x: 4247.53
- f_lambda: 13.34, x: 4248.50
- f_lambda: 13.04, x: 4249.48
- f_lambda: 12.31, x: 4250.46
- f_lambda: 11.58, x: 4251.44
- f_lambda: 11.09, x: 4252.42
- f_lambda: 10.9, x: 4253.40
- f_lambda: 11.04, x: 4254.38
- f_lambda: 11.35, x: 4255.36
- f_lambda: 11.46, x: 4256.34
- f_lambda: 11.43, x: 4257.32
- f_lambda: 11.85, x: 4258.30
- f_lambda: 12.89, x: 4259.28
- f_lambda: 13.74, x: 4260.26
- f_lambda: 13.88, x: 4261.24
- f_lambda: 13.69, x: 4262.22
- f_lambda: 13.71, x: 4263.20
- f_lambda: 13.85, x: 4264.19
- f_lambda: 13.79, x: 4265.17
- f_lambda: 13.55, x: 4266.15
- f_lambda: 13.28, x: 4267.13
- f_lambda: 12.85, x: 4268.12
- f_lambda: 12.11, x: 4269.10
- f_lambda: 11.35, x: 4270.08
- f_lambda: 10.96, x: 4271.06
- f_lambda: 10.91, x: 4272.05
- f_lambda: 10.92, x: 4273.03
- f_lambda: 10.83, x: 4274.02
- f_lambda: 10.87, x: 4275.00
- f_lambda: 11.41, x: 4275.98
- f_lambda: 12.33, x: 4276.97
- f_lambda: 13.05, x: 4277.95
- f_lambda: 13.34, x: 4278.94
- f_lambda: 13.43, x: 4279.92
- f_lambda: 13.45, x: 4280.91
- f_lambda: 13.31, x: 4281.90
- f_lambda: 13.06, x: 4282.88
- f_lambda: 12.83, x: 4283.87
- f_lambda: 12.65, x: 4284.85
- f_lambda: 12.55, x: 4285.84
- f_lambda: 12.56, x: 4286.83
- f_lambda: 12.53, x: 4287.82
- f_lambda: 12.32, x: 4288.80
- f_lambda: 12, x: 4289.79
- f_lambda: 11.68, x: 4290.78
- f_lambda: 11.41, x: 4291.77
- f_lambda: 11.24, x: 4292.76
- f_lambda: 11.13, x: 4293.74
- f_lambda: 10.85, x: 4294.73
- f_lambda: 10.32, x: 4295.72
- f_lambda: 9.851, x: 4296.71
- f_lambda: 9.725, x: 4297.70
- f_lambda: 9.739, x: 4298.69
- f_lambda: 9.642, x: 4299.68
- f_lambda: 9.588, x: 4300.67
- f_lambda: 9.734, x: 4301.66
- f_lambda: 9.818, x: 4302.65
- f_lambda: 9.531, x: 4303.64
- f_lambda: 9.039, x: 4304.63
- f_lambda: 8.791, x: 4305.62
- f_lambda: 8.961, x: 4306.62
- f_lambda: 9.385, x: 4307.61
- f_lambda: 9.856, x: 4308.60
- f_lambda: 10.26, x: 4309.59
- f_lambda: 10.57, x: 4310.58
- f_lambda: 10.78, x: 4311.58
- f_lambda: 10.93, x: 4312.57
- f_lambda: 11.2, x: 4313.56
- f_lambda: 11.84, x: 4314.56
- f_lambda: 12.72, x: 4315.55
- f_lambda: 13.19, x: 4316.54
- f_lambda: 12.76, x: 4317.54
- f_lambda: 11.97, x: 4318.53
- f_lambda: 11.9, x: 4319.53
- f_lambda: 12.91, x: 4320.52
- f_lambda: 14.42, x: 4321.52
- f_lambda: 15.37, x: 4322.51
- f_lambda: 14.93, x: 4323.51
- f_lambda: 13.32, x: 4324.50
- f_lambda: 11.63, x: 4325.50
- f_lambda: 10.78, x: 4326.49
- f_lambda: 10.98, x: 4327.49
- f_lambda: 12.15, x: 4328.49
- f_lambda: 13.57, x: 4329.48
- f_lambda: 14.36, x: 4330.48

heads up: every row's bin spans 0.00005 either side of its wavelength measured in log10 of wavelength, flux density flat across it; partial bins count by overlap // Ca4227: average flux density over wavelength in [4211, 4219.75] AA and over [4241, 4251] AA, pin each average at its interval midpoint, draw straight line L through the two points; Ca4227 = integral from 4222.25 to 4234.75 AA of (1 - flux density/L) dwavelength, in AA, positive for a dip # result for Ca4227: 1.6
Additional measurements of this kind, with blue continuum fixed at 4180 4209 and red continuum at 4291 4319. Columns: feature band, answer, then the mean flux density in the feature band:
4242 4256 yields -1.19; 12.2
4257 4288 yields -4.70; 12.6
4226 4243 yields -1.17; 12.2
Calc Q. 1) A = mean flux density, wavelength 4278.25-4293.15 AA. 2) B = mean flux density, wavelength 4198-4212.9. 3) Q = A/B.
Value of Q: 1.1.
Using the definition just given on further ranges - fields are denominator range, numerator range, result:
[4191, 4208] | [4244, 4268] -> 1.07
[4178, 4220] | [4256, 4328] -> 0.97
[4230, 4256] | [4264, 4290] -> 1.01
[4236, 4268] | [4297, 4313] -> 0.78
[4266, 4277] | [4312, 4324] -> 1.10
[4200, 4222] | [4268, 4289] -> 1.01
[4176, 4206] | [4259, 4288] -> 1.05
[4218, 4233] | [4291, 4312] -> 0.87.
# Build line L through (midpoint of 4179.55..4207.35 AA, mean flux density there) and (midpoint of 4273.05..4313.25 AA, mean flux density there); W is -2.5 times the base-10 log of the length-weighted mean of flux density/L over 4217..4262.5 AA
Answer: -0.05 mag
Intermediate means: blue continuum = 11.9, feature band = 12.2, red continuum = 11.1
